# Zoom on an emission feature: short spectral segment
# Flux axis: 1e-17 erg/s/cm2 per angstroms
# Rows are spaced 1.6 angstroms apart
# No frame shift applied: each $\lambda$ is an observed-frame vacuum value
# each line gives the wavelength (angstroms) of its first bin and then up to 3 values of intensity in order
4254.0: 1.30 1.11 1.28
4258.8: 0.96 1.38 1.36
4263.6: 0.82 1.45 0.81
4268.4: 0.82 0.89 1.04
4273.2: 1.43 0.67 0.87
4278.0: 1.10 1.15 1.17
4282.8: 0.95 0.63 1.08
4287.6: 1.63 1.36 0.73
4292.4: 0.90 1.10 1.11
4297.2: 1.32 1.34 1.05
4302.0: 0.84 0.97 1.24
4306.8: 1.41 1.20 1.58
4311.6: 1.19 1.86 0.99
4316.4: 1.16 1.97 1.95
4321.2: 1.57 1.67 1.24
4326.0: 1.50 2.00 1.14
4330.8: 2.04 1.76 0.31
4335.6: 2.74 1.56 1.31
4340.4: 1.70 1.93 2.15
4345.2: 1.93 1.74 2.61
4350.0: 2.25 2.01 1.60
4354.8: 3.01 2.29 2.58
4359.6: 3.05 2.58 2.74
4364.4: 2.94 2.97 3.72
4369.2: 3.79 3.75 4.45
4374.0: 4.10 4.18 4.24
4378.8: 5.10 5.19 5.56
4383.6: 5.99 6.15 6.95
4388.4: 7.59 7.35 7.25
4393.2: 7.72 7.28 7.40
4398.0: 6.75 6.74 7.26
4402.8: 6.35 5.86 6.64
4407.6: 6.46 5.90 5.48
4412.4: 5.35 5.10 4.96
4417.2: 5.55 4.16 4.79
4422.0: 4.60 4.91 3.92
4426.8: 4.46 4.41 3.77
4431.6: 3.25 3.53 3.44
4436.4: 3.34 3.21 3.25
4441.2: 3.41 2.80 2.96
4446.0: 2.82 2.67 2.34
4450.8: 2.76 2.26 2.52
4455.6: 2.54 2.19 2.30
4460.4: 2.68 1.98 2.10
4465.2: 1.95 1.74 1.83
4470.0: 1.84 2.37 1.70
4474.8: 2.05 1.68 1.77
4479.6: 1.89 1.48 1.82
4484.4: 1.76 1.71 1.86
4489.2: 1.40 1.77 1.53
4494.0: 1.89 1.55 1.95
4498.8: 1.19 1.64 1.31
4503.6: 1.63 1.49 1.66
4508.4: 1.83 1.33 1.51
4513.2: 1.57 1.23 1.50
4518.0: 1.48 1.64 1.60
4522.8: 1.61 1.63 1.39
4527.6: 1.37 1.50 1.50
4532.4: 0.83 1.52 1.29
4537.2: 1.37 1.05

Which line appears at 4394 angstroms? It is C IV 1549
